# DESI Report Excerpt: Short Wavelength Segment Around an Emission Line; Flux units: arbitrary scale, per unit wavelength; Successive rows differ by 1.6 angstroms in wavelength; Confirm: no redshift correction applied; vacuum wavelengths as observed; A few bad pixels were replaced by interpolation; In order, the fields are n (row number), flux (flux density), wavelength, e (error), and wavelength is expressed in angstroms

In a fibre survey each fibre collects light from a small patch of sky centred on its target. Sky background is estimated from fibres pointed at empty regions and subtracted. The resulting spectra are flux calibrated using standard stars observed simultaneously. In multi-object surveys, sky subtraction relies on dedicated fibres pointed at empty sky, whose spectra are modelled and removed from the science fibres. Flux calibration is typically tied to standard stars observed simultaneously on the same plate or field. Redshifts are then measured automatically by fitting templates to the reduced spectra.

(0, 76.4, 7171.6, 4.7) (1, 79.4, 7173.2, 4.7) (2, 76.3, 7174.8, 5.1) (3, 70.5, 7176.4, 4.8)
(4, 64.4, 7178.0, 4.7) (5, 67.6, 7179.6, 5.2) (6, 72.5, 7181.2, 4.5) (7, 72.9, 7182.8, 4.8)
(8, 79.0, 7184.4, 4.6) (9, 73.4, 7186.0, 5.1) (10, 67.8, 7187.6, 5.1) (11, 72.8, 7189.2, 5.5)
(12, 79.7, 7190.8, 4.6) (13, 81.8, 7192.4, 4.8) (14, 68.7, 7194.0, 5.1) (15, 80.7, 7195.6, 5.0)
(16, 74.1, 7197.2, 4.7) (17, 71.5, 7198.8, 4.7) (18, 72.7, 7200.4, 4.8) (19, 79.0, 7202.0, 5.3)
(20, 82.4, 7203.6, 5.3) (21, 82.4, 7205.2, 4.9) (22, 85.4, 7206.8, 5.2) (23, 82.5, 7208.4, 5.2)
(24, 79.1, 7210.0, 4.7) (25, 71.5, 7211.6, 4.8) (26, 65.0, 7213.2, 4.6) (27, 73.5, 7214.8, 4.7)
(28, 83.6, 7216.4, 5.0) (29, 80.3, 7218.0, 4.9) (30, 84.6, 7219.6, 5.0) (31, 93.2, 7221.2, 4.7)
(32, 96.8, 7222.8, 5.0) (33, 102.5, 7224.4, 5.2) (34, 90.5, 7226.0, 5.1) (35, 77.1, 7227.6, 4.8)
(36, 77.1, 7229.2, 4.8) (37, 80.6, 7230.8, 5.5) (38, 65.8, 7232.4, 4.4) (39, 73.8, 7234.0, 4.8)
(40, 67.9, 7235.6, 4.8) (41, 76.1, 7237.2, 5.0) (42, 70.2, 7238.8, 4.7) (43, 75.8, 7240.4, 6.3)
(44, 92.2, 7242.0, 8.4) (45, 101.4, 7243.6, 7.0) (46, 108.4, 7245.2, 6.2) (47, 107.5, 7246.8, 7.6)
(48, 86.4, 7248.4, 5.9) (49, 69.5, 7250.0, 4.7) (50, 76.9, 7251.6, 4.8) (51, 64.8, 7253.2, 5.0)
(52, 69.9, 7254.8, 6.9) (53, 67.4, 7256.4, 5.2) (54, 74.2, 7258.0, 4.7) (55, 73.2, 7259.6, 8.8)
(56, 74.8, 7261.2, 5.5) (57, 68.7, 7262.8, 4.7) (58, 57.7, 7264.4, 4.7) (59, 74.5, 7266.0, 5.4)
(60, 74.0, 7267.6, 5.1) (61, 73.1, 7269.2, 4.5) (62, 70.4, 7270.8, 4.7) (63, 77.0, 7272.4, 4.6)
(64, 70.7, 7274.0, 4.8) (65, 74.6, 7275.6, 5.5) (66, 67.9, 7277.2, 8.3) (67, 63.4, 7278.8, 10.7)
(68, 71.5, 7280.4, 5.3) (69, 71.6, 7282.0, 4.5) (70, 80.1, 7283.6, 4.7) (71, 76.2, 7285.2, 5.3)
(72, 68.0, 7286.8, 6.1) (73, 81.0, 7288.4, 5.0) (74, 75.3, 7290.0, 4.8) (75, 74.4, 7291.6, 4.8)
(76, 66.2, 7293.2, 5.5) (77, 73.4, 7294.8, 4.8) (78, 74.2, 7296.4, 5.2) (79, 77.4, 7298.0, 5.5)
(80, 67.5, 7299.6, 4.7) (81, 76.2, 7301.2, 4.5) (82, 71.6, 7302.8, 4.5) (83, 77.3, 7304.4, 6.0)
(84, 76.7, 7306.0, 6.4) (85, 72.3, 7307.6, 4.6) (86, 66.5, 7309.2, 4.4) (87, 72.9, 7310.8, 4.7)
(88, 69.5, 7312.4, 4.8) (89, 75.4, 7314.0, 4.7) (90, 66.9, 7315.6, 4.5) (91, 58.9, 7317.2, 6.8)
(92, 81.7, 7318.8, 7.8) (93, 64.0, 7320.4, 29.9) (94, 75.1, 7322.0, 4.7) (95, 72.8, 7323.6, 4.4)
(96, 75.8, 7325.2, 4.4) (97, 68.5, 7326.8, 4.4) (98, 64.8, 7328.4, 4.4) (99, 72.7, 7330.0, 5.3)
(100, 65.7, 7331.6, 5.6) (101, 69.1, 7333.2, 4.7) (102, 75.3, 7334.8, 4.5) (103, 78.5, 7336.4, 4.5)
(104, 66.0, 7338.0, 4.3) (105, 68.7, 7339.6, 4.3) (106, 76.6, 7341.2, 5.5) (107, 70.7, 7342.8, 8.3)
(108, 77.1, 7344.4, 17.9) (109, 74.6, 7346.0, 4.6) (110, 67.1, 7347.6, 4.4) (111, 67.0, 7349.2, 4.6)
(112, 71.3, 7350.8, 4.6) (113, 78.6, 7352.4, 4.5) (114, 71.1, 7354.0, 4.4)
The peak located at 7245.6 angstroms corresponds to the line [N II] 6583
